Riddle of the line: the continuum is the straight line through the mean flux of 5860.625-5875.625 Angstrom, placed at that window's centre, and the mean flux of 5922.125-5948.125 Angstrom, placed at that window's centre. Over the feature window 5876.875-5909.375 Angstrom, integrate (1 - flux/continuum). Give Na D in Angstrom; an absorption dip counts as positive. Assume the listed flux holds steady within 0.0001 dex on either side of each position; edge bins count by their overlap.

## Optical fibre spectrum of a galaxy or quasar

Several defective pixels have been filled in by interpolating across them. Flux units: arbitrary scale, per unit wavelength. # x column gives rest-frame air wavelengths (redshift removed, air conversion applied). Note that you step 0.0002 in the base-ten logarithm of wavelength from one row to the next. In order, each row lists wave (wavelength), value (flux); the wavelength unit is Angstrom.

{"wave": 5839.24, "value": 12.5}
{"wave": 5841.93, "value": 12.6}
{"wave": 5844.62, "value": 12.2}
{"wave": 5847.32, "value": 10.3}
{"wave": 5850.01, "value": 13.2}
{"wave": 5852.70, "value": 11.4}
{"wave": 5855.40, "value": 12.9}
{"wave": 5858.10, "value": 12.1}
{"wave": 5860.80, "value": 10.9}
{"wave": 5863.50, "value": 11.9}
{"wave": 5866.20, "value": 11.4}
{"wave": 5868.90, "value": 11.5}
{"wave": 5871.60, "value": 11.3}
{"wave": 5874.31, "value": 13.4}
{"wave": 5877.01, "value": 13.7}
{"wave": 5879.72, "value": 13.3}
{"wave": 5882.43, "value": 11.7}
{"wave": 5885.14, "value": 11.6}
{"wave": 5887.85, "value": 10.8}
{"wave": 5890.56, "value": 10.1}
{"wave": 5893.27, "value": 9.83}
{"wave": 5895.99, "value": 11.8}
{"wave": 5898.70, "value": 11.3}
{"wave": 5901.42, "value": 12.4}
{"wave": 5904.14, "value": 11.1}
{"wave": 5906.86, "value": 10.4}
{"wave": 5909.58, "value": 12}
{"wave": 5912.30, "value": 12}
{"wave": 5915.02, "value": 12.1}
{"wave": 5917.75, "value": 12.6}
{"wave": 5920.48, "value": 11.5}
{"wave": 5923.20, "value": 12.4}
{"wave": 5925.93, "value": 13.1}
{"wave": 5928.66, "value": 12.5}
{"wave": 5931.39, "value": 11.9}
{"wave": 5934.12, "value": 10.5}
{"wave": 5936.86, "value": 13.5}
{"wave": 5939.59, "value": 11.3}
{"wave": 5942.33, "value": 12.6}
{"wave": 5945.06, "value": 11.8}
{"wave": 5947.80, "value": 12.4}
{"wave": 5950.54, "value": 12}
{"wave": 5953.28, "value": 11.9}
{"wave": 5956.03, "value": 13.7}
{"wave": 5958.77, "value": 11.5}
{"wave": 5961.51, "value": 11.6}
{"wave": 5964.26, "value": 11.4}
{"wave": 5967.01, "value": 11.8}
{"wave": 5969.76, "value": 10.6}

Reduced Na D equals 1.4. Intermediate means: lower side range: 11.8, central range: 11.4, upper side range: 12.2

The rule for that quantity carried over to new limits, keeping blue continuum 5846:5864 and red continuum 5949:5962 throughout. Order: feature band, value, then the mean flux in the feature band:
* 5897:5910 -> 0.6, 11.4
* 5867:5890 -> -0.3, 12.1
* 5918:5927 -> -0.2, 12.3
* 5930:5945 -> 0.2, 12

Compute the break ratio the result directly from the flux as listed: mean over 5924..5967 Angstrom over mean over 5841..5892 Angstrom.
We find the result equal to 1.02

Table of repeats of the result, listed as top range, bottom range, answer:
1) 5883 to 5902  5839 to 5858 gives 0.91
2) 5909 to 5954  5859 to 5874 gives 1.05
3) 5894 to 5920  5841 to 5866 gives 0.98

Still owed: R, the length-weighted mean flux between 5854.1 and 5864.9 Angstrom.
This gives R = 11.9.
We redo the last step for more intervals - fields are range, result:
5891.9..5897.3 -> 10.8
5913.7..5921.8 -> 12.1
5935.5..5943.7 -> 12.5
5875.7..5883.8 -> 12.9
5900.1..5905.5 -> 11.7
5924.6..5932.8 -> 12.5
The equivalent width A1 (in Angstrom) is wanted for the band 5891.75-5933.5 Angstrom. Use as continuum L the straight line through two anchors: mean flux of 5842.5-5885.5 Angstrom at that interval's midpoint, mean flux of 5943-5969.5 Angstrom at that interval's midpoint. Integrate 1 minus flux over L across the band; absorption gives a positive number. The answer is 0.9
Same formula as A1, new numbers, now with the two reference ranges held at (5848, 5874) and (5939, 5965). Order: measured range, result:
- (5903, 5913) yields 0.52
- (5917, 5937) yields -0.26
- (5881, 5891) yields 0.64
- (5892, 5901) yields 0.61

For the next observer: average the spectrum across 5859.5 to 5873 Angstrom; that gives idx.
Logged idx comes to 11.4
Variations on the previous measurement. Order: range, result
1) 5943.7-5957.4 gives 12.4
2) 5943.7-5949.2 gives 12.1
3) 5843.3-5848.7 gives 11.2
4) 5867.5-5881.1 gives 12.6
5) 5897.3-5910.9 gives 11.4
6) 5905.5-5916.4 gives 11.6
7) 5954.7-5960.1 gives 12.6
